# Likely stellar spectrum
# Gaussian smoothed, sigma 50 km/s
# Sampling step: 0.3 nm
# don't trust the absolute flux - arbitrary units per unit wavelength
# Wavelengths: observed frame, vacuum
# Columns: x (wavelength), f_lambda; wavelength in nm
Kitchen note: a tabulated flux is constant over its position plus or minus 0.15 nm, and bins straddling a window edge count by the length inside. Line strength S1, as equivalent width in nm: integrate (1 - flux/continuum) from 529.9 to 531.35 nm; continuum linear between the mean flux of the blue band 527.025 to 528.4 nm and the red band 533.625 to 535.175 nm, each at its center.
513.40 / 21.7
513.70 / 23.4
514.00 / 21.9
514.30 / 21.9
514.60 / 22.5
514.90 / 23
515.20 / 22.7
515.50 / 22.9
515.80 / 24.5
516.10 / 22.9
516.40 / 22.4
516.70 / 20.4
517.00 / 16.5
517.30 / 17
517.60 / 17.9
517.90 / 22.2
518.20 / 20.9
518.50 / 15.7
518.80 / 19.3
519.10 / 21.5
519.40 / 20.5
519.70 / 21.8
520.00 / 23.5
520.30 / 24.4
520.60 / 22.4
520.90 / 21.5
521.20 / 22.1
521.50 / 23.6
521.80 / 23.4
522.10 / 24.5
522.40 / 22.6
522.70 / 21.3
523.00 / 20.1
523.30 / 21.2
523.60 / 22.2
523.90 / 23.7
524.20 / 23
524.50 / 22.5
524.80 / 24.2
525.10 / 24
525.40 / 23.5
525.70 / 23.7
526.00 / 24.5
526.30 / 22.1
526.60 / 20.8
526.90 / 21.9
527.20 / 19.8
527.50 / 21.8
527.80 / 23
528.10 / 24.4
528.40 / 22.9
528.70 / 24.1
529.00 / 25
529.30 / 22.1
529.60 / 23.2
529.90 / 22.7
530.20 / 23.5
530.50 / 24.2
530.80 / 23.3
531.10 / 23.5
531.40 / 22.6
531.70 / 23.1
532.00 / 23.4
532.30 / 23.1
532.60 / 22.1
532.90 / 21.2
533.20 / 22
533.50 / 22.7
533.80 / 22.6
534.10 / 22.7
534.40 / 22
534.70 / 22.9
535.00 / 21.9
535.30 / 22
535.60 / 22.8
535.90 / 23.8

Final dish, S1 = -0.07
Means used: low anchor 22.3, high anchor 22.4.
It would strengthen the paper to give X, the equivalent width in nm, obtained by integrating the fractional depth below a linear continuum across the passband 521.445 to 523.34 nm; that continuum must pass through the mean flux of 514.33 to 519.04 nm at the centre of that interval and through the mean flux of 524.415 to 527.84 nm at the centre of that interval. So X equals -0.04 nm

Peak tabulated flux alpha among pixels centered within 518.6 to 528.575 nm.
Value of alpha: 24.5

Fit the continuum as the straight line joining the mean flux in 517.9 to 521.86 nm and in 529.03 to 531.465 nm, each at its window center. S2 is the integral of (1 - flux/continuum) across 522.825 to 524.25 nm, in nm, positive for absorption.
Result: 0.01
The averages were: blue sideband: 21.6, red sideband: 23.2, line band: 22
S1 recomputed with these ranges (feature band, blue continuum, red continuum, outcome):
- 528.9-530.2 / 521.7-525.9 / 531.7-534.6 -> -0.03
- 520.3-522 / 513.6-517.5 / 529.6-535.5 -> -0.06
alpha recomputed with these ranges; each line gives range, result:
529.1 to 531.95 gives 24.2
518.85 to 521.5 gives 24.4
